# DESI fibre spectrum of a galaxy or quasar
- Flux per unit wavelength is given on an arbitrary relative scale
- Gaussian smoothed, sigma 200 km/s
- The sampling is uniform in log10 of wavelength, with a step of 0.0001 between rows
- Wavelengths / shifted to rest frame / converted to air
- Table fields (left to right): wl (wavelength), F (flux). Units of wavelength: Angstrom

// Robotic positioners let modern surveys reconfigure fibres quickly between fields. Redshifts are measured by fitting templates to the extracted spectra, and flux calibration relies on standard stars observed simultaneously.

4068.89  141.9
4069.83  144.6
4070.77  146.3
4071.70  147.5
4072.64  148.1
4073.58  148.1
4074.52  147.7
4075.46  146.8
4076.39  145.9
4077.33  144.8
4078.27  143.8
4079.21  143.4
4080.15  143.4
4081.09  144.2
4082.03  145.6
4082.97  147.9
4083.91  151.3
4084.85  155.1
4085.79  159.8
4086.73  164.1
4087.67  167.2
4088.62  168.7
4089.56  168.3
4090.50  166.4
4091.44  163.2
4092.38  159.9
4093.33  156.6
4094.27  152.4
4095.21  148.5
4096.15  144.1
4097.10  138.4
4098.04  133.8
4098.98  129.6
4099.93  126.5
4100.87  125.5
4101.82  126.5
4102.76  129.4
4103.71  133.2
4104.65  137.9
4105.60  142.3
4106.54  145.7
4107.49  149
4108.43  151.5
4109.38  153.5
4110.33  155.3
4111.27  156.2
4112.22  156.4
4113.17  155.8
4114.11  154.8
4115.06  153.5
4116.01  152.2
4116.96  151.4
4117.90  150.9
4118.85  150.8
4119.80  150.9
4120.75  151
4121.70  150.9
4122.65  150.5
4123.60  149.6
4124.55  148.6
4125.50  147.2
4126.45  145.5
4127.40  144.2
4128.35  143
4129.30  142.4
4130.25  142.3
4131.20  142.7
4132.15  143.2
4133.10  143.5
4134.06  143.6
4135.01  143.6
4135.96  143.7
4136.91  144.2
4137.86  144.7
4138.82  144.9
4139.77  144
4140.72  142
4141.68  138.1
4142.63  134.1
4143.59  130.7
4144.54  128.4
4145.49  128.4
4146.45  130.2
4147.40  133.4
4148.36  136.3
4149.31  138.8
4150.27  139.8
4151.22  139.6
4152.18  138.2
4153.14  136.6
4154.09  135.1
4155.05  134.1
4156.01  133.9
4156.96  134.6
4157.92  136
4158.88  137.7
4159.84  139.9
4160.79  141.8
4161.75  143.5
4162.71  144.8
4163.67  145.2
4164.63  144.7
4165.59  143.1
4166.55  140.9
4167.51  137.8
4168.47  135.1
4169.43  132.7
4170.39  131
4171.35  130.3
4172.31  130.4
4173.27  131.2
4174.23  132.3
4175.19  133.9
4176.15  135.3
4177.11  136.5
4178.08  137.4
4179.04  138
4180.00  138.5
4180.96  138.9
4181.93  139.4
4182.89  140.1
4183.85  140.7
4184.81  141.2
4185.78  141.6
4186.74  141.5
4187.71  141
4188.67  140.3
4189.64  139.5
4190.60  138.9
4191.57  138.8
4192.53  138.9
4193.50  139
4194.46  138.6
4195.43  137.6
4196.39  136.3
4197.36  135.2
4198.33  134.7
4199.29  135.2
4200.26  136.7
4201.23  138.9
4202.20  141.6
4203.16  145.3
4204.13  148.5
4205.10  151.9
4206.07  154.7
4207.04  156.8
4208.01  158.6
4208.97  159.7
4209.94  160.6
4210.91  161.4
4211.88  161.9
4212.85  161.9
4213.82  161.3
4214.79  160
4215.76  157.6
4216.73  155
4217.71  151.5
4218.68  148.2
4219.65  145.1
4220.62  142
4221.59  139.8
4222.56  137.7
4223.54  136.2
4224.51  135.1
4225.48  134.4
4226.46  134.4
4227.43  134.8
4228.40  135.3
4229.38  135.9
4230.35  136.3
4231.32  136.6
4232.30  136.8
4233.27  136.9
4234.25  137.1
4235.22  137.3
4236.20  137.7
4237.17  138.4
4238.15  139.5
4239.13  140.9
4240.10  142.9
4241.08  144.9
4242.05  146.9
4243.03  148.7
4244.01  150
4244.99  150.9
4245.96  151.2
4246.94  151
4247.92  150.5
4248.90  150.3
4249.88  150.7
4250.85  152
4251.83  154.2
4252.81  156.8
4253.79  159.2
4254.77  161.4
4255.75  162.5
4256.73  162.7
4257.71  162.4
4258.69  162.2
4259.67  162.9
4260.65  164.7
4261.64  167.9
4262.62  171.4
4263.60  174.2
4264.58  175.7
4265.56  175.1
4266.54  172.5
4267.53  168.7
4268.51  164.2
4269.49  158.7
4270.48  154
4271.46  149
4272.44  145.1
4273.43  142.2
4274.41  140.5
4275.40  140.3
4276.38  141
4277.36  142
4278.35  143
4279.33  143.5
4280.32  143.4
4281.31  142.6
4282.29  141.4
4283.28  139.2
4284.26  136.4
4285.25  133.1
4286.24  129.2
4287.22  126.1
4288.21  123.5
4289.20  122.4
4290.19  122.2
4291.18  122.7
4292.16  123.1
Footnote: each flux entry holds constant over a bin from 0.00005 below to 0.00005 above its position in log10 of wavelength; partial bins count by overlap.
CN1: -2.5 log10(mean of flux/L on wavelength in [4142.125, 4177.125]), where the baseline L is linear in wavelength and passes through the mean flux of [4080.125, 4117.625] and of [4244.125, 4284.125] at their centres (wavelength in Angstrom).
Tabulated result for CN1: 0.11 mag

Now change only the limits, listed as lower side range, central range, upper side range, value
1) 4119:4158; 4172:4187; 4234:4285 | 0.06 mag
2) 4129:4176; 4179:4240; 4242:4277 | 0.04 mag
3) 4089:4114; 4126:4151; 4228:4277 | 0.06 mag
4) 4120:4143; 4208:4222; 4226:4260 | -0.06 mag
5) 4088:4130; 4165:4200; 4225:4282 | 0.09 mag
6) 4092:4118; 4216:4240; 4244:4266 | 0.13 mag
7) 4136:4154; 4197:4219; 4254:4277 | -0.01 mag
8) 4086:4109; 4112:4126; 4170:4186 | -0.05 mag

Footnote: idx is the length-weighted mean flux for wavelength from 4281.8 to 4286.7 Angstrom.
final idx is 136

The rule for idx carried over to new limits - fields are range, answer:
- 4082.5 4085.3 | 151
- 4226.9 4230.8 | 136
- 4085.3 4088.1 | 164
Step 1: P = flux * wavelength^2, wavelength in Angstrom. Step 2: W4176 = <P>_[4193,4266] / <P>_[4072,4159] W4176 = 1.09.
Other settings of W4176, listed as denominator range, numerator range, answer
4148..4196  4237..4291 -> 1.13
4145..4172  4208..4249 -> 1.10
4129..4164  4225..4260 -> 1.11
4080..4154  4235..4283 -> 1.12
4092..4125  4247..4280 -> 1.15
